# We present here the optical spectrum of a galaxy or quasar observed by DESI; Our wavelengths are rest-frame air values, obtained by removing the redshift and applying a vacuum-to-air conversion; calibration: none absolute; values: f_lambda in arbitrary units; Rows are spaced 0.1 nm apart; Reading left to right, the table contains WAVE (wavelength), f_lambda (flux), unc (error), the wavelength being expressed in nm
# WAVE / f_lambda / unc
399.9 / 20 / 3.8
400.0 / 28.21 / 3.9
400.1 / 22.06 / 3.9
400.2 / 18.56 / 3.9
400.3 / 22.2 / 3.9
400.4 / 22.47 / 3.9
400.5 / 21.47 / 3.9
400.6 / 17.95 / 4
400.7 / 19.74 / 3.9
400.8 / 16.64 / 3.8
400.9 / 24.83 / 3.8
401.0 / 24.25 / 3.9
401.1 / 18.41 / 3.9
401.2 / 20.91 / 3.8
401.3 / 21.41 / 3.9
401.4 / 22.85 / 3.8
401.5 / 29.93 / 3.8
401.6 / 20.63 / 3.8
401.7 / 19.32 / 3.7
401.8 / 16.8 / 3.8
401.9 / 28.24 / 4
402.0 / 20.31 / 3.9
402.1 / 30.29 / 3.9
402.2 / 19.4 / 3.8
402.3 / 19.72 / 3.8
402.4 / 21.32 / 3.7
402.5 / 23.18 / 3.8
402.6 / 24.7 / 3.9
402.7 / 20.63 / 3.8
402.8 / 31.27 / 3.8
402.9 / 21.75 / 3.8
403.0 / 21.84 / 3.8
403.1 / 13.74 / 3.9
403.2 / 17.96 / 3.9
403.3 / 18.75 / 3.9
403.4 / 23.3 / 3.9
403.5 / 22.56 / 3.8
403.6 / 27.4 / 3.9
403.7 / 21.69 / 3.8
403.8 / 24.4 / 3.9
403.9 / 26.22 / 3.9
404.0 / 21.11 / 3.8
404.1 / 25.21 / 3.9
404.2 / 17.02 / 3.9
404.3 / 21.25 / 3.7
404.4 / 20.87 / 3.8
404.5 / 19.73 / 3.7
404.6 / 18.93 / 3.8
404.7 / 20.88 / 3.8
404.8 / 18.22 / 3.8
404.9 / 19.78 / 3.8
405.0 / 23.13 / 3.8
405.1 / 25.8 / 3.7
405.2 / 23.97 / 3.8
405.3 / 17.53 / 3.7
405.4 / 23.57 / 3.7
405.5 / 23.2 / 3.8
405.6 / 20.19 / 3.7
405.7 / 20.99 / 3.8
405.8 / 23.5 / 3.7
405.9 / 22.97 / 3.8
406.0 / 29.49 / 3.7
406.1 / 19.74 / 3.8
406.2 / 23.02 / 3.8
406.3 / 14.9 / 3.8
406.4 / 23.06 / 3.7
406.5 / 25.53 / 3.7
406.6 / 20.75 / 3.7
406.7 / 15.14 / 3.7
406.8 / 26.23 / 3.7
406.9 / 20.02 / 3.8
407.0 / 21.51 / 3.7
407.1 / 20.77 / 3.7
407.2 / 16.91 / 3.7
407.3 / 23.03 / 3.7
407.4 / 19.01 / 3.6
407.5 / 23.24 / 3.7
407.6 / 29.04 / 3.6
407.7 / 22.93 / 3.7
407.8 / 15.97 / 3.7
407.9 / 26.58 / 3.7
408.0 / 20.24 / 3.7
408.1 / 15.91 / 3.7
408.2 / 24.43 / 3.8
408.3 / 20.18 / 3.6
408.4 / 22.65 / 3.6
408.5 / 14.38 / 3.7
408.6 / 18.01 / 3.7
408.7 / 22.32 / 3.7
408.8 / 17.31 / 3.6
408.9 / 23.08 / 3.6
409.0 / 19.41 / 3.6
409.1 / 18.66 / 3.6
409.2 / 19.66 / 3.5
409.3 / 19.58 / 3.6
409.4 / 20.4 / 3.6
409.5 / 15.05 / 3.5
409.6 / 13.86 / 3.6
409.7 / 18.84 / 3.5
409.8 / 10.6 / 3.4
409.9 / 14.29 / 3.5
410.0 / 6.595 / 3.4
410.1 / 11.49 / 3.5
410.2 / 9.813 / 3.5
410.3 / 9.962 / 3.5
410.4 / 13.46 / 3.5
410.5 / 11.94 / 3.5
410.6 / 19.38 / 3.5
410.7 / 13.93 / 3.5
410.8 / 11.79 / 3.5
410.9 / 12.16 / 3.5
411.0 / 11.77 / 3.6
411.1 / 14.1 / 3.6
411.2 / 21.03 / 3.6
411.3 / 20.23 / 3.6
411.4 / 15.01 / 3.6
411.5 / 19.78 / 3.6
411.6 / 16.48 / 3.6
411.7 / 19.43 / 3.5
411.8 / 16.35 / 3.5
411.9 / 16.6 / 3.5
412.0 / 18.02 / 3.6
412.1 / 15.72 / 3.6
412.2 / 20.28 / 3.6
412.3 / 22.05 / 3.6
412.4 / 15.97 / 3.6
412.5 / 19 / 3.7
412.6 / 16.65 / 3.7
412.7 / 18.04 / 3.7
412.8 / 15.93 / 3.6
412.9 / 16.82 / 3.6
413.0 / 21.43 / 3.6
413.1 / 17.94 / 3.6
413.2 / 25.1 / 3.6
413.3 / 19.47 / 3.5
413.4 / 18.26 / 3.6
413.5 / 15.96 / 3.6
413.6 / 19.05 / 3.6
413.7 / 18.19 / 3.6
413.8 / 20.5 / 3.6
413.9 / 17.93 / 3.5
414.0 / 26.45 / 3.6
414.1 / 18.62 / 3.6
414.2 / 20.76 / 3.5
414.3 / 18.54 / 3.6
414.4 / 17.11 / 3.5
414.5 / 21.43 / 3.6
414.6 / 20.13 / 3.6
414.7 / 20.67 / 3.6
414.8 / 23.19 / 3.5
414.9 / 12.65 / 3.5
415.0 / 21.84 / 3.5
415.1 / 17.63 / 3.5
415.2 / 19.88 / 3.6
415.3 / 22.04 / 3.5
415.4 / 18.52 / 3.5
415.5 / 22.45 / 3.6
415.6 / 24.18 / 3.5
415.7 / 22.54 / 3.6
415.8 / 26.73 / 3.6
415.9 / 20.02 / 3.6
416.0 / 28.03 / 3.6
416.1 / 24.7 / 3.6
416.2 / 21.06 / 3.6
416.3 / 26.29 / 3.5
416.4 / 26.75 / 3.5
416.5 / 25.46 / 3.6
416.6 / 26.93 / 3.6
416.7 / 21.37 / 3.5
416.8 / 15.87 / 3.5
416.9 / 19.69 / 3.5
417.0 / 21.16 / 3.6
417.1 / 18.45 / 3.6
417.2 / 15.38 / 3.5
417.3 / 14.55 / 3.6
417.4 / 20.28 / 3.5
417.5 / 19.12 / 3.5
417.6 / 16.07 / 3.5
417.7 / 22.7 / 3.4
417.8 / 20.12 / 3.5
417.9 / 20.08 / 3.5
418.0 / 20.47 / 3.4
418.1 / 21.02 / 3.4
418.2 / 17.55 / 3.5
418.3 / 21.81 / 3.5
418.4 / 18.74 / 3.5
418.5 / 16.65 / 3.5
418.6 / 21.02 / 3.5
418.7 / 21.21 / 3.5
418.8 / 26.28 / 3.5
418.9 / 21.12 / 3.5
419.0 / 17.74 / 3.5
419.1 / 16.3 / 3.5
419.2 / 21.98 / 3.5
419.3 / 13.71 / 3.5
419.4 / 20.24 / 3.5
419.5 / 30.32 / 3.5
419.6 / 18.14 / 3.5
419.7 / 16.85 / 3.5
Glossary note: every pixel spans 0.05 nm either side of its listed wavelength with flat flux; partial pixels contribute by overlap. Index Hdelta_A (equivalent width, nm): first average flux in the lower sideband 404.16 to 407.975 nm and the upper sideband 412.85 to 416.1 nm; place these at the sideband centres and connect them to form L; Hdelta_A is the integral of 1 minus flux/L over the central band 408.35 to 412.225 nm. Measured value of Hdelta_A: 0.89 nm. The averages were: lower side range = 21.5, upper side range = 20.5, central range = 16.2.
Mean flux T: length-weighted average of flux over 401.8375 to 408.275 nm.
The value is 21.9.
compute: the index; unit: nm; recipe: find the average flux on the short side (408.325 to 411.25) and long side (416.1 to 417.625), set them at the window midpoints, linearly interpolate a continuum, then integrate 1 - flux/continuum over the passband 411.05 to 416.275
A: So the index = -0.32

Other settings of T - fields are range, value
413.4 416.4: 21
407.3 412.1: 17.4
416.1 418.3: 20.6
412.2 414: 19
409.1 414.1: 16.8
